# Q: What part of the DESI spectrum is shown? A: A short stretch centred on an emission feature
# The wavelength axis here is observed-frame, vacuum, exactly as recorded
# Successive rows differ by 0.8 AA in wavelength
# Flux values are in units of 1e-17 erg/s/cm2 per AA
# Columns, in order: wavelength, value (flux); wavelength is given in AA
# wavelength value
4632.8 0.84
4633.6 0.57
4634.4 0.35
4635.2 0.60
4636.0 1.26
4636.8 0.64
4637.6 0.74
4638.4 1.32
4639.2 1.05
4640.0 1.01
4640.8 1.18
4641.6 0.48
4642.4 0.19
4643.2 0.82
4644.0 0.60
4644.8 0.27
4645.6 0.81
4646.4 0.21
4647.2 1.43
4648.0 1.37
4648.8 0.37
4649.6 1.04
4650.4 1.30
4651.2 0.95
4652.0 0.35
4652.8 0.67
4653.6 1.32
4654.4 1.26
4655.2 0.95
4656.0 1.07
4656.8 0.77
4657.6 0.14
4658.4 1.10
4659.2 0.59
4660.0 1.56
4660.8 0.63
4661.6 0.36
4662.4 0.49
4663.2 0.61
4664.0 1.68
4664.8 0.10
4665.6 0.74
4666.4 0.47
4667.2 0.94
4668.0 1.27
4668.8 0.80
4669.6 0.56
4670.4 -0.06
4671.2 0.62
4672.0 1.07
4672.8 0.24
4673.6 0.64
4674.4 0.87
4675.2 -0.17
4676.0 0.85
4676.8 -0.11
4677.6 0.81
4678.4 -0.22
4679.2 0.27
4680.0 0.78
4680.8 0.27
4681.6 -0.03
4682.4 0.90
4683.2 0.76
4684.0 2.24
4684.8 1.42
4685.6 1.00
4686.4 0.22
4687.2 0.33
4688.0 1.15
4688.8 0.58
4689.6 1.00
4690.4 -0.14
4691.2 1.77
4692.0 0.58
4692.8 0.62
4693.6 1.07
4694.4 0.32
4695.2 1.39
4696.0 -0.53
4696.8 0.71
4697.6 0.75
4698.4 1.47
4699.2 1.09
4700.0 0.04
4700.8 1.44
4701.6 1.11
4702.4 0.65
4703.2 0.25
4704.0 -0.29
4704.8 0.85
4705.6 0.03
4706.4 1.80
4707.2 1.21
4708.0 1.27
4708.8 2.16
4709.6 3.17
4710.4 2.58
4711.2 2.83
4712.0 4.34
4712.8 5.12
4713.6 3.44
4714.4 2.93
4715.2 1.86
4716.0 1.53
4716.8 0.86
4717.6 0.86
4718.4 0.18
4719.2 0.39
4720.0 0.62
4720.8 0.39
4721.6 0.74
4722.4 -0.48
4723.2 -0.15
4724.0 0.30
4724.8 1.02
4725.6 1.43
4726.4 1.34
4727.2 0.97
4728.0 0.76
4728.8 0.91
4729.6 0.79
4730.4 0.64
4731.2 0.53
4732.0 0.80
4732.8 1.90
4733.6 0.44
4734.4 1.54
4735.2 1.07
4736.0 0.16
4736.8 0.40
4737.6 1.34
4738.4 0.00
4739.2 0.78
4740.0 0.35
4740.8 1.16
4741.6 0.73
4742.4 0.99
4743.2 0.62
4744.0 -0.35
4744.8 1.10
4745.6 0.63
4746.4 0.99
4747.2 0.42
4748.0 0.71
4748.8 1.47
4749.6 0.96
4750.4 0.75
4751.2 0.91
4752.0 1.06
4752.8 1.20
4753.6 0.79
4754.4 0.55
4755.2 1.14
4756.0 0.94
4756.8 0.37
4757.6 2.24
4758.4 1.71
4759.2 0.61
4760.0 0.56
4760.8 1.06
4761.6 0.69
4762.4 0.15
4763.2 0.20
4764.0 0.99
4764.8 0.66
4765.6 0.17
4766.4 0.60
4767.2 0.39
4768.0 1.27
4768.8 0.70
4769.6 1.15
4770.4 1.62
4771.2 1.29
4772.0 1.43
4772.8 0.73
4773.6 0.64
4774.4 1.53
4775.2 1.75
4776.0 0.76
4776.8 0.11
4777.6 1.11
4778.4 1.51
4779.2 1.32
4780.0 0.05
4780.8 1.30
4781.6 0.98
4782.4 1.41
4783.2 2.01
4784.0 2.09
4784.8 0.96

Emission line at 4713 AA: [O II]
